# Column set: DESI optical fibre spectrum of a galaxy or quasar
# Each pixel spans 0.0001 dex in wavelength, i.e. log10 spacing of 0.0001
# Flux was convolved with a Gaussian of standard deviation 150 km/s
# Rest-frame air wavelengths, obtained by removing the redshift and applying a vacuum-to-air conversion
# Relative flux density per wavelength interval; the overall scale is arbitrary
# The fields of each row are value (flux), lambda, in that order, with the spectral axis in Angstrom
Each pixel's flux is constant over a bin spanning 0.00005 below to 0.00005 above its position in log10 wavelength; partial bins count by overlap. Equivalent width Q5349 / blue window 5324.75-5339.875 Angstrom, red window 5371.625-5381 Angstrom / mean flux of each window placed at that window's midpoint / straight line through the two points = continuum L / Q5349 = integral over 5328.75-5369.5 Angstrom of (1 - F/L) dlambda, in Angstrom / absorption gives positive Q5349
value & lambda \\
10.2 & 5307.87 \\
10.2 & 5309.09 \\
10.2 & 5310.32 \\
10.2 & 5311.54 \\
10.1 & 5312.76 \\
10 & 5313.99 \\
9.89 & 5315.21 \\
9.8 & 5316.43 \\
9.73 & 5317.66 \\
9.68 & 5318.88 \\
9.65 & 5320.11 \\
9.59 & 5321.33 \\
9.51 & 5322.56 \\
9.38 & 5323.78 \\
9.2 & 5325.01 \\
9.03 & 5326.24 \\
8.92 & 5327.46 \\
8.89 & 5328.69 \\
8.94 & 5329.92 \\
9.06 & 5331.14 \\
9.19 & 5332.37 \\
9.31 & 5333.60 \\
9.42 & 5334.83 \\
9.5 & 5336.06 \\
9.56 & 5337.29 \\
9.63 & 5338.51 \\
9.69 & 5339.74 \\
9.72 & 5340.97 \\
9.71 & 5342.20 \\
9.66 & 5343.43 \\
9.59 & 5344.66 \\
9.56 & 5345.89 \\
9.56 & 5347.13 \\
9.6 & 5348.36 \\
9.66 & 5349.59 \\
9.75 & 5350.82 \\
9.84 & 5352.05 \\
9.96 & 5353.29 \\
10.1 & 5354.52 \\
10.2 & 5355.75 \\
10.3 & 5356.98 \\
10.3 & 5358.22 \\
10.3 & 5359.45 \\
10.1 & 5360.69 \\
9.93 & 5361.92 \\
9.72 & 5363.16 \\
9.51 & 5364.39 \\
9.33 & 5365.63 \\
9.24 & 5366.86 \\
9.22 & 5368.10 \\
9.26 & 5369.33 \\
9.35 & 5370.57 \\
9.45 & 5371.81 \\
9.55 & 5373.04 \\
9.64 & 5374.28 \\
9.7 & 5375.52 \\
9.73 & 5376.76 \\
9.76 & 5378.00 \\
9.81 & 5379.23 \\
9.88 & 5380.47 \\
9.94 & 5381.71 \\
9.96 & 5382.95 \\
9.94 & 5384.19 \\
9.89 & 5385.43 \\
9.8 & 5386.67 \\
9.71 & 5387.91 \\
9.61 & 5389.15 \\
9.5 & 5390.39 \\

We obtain -1.0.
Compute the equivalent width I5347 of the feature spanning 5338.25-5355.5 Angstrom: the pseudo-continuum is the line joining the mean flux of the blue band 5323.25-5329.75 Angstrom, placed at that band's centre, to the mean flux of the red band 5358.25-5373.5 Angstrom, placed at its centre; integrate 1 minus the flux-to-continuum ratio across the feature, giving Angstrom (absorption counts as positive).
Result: -0.7 Angstrom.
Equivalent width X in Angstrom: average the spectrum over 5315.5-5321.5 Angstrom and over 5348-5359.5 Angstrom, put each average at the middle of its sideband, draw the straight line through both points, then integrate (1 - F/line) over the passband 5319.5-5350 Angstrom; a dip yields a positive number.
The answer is 1.3 Angstrom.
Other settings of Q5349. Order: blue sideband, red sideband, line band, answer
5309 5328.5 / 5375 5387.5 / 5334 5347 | 0.2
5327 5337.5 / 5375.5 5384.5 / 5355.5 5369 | -0.3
